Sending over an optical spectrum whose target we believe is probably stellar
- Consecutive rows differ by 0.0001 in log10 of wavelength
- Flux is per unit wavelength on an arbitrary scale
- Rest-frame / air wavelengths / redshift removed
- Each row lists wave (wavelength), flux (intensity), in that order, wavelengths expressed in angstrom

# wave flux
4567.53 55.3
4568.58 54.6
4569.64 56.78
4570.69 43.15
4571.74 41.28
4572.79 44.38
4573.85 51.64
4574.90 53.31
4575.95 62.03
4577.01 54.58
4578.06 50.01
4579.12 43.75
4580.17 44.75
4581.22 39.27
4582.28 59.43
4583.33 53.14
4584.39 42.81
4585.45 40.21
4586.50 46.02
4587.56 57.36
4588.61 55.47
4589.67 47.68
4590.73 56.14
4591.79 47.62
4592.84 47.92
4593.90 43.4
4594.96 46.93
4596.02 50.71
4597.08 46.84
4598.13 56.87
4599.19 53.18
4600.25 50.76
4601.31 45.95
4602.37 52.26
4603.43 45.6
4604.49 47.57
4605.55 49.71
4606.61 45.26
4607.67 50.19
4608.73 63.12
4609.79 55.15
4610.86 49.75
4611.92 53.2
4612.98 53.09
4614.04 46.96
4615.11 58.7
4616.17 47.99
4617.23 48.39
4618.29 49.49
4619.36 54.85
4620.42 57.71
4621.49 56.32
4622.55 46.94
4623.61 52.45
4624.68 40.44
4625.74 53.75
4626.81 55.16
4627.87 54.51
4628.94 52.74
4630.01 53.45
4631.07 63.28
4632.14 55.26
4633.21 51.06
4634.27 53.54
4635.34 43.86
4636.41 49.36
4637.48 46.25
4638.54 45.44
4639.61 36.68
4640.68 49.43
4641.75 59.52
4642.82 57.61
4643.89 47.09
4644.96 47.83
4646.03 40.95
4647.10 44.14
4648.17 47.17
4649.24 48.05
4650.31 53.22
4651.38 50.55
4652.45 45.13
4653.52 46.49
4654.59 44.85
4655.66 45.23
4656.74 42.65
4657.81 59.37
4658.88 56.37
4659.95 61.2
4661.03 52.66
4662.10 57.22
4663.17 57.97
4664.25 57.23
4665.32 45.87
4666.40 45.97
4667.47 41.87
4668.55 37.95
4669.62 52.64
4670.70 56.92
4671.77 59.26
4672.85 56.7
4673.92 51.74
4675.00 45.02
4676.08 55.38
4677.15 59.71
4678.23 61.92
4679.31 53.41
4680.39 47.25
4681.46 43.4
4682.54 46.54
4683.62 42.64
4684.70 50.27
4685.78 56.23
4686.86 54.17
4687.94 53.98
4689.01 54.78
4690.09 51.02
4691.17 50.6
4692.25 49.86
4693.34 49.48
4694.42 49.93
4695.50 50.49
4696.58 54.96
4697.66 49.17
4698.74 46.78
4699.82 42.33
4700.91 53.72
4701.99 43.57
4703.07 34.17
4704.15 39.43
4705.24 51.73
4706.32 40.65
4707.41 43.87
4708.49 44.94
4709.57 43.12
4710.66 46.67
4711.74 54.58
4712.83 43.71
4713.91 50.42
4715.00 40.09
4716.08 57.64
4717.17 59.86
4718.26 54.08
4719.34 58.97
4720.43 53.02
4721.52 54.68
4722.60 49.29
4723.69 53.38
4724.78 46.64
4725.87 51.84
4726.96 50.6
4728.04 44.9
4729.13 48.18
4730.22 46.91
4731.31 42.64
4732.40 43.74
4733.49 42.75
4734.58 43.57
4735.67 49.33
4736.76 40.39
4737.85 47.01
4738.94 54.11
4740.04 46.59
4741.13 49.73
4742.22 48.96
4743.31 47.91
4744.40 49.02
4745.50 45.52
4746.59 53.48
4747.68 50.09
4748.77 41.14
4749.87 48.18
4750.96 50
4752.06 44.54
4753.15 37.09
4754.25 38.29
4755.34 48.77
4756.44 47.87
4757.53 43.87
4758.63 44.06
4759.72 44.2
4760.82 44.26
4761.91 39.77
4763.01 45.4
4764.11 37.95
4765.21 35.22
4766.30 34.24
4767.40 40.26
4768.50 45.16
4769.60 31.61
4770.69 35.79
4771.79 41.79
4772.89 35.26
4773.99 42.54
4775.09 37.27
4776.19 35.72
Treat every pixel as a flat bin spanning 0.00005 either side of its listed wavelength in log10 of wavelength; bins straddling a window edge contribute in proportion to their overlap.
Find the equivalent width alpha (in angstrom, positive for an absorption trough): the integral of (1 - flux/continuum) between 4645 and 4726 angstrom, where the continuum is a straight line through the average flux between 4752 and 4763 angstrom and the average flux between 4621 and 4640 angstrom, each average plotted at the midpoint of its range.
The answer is -4.3 angstrom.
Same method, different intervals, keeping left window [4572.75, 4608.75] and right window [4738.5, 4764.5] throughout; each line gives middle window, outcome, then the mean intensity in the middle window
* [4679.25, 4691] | -0.7 angstrom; 50.3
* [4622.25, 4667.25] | -1.8 angstrom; 50.4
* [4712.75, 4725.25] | -1.5 angstrom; 52.2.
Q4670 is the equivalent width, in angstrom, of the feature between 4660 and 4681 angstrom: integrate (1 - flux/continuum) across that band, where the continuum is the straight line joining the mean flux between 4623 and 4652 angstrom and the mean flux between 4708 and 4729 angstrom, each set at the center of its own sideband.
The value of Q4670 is -1.0 angstrom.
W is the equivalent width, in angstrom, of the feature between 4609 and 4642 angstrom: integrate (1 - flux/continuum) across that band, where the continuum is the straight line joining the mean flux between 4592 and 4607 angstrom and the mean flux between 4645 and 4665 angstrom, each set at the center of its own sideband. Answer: -1.3 angstrom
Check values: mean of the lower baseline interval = 48.8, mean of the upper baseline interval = 50.5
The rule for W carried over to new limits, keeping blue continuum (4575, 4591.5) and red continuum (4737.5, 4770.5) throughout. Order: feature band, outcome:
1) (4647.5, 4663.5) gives -1.1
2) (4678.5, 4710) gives -1.2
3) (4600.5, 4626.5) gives -1.0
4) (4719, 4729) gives -1.3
